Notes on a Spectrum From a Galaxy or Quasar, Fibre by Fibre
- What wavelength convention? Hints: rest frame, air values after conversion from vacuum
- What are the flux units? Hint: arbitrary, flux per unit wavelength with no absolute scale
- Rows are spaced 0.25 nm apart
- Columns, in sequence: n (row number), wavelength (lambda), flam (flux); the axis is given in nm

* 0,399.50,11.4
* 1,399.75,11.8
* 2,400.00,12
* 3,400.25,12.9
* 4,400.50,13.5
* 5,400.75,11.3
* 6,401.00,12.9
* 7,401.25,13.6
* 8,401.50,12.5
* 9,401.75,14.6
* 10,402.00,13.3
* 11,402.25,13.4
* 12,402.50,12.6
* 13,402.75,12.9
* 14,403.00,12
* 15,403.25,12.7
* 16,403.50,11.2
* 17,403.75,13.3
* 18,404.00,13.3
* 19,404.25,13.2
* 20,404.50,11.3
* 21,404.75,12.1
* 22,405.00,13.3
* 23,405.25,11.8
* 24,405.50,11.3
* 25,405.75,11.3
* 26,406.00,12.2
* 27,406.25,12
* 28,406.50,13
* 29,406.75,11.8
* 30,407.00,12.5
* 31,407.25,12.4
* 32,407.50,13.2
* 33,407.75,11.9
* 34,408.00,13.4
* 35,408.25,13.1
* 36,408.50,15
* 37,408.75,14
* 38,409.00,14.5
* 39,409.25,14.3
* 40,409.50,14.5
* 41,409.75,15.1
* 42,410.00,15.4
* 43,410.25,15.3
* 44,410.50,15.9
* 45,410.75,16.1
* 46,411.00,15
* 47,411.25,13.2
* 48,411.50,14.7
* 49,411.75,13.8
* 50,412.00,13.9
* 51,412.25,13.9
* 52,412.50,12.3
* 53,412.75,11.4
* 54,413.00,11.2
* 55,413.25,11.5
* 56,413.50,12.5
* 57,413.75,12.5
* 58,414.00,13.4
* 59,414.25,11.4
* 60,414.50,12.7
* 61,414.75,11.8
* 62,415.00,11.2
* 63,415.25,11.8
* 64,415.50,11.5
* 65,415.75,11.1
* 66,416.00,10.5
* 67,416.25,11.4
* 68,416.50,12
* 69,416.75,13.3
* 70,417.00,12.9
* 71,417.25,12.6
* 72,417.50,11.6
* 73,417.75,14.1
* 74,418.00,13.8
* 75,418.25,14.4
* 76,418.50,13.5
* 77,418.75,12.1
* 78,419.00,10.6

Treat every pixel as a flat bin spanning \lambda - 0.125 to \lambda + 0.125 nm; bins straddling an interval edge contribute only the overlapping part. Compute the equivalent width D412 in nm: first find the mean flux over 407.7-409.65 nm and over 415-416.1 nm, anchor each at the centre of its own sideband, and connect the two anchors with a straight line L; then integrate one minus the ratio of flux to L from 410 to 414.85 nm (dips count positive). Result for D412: -0.34 nm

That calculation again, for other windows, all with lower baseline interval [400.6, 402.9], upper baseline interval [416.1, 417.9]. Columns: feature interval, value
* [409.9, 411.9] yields -0.34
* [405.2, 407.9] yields 0.15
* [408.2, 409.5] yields -0.15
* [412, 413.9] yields 0.05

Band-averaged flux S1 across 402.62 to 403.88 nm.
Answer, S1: 12.4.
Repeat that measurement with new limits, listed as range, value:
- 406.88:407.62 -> 12.7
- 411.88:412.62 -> 13.4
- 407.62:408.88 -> 13.5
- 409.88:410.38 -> 15.4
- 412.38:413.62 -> 11.8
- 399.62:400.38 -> 12.2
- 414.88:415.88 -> 11.4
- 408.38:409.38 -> 14.4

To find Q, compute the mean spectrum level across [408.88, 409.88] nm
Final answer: 14.6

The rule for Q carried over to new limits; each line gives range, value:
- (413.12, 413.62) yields 12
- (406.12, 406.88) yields 12.3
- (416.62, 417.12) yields 13.1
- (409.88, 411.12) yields 15.5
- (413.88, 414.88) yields 12.3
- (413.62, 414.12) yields 12.9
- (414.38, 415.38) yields 11.9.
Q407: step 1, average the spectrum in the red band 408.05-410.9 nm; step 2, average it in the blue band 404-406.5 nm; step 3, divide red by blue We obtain 1.22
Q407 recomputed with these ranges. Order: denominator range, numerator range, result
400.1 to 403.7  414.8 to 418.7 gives 0.96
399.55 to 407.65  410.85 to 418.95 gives 1.00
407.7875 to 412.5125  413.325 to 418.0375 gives 0.85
